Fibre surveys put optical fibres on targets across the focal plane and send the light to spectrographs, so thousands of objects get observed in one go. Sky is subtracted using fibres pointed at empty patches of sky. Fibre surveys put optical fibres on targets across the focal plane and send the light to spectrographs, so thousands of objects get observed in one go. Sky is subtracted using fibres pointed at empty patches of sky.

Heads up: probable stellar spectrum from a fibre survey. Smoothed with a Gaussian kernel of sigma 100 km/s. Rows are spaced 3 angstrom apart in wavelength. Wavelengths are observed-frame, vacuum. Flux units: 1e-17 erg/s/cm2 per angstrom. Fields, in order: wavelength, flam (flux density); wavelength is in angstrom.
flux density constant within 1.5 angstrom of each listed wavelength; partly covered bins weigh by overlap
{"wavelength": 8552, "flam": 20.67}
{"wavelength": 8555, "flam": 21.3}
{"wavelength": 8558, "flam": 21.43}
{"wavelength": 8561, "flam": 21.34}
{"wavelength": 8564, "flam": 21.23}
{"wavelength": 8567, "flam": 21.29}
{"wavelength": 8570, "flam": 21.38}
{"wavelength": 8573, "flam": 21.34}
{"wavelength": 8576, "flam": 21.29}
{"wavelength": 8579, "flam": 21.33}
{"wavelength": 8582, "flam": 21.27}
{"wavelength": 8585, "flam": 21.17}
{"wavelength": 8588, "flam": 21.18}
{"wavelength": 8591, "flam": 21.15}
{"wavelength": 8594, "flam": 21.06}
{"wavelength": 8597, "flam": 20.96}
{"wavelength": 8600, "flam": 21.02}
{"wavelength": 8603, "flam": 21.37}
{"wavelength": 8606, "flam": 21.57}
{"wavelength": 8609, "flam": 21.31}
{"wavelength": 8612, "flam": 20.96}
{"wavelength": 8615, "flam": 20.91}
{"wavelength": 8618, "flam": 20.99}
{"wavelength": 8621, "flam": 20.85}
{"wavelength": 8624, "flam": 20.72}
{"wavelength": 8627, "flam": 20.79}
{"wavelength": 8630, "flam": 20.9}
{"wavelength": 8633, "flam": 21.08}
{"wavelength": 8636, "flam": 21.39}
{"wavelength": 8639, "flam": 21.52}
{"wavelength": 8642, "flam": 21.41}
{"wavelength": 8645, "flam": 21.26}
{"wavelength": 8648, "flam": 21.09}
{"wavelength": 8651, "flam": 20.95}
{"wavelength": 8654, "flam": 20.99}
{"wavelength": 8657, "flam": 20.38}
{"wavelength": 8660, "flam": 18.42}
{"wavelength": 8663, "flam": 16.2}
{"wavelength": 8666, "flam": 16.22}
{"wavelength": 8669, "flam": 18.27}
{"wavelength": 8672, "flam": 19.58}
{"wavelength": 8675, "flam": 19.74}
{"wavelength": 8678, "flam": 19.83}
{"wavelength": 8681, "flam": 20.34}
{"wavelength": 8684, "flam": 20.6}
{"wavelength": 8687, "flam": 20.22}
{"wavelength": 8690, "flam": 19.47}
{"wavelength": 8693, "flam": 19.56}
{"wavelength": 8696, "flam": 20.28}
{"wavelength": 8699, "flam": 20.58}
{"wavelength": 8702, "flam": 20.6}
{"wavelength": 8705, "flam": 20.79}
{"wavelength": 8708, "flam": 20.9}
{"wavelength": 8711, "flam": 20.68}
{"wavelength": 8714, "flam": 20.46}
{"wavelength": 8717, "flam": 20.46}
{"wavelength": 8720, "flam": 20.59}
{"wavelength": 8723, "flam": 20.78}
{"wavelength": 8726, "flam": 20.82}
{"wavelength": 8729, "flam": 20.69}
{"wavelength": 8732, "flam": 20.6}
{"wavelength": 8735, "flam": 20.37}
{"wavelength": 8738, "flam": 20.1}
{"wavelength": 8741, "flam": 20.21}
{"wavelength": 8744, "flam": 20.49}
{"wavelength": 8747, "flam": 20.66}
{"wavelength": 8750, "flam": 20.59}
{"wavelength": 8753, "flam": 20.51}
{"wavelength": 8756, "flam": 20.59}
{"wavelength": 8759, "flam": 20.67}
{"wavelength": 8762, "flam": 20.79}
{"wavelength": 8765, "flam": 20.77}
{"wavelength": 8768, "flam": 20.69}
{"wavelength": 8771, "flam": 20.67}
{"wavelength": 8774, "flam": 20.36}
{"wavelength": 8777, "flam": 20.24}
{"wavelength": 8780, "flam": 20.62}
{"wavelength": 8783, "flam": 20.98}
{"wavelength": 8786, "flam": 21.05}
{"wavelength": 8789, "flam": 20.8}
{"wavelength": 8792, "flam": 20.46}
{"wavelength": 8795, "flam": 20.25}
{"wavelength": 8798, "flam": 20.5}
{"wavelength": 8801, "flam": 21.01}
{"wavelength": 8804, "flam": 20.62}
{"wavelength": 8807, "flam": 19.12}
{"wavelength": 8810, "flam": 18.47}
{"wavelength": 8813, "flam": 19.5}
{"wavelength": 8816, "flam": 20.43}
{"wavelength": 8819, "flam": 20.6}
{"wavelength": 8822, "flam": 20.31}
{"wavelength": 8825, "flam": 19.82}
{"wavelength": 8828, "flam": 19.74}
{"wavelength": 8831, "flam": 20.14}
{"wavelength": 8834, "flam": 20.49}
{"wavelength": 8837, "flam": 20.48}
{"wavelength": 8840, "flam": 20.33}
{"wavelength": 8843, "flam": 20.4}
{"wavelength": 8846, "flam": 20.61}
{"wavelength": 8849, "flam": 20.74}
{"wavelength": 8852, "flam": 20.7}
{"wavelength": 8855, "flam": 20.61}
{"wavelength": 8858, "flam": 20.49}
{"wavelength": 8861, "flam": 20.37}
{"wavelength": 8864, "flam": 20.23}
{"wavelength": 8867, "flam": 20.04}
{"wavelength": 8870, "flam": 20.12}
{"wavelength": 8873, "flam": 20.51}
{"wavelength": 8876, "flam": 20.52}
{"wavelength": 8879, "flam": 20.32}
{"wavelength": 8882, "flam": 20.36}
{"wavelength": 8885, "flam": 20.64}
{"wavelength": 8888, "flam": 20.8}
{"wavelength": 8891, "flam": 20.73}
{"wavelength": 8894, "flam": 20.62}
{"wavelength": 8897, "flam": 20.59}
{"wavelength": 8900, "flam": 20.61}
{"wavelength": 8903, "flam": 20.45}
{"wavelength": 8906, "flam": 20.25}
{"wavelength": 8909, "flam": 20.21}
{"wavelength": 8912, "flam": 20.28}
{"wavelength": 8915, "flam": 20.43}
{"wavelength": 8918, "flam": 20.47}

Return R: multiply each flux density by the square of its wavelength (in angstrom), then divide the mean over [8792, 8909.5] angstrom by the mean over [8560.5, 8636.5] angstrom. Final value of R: 1.02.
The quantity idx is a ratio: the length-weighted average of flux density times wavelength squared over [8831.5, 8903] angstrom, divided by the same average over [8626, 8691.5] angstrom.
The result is 1.07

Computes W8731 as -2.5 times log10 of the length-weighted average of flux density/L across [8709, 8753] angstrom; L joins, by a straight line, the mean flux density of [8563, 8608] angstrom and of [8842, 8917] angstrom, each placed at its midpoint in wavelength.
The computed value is 0.02 mag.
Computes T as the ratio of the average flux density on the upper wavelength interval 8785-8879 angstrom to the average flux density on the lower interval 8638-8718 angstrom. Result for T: 1.01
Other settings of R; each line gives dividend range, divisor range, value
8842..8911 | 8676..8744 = 1.04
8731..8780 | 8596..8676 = 1.03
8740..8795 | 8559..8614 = 1.01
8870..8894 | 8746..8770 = 1.02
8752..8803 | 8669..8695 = 1.06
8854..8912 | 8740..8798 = 1.02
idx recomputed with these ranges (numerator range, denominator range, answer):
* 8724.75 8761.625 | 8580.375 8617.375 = 1.00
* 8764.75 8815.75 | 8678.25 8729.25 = 1.02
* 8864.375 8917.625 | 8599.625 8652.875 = 1.03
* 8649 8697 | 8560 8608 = 0.93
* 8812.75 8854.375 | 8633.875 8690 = 1.06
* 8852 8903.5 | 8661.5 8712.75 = 1.09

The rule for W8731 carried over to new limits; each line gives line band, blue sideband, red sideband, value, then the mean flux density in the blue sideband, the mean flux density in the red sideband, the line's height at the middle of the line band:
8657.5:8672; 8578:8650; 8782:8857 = 0.18 mag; 21.1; 20.3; 20.9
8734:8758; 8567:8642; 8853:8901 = 0.02 mag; 21.2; 20.5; 20.8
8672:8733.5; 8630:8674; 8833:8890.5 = -0.02 mag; 19.9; 20.5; 20.1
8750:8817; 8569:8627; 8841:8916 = 0.01 mag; 21.1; 20.5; 20.7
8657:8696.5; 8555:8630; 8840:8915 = 0.10 mag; 21.2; 20.5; 21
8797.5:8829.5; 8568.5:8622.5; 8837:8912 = 0.03 mag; 21.2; 20.5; 20.6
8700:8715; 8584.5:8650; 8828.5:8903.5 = 0.01 mag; 21.1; 20.5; 20.9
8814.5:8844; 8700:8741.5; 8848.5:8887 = 0.01 mag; 20.6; 20.4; 20.5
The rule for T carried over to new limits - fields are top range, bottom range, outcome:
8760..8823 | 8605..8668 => 1.00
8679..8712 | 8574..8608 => 0.96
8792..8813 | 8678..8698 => 1.00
